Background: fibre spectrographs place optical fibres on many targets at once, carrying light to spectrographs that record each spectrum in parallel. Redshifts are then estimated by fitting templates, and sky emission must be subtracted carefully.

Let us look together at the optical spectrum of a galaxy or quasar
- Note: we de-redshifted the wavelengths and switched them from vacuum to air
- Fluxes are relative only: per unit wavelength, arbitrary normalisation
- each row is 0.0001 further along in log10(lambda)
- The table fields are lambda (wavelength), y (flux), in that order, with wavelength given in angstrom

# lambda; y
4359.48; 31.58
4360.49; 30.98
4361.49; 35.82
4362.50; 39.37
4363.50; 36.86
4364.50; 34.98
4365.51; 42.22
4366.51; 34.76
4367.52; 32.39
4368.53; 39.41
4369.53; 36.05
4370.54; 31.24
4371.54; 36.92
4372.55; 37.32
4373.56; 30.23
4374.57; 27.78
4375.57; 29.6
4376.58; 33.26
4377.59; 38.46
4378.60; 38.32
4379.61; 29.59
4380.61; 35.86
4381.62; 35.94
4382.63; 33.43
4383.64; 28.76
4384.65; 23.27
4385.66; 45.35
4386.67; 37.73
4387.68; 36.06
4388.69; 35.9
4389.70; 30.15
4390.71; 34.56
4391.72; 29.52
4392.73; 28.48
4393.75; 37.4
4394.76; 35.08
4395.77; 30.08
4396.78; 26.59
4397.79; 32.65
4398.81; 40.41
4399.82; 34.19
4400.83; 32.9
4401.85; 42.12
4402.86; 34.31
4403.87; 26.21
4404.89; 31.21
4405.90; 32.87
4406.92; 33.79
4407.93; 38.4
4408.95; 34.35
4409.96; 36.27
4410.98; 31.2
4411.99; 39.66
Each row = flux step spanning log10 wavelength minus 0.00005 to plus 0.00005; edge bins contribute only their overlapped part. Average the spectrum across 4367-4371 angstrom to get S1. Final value 34.8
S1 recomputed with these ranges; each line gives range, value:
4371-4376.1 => 32.4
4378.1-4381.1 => 34.7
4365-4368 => 36.4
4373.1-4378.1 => 31.9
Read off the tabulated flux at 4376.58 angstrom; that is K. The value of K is 33.26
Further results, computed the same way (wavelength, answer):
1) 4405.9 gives 32.87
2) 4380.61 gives 35.86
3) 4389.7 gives 30.15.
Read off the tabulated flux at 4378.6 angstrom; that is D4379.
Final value 38.32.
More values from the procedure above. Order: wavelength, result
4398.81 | 40.41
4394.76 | 35.08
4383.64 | 28.76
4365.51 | 42.22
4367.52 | 32.39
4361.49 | 35.82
